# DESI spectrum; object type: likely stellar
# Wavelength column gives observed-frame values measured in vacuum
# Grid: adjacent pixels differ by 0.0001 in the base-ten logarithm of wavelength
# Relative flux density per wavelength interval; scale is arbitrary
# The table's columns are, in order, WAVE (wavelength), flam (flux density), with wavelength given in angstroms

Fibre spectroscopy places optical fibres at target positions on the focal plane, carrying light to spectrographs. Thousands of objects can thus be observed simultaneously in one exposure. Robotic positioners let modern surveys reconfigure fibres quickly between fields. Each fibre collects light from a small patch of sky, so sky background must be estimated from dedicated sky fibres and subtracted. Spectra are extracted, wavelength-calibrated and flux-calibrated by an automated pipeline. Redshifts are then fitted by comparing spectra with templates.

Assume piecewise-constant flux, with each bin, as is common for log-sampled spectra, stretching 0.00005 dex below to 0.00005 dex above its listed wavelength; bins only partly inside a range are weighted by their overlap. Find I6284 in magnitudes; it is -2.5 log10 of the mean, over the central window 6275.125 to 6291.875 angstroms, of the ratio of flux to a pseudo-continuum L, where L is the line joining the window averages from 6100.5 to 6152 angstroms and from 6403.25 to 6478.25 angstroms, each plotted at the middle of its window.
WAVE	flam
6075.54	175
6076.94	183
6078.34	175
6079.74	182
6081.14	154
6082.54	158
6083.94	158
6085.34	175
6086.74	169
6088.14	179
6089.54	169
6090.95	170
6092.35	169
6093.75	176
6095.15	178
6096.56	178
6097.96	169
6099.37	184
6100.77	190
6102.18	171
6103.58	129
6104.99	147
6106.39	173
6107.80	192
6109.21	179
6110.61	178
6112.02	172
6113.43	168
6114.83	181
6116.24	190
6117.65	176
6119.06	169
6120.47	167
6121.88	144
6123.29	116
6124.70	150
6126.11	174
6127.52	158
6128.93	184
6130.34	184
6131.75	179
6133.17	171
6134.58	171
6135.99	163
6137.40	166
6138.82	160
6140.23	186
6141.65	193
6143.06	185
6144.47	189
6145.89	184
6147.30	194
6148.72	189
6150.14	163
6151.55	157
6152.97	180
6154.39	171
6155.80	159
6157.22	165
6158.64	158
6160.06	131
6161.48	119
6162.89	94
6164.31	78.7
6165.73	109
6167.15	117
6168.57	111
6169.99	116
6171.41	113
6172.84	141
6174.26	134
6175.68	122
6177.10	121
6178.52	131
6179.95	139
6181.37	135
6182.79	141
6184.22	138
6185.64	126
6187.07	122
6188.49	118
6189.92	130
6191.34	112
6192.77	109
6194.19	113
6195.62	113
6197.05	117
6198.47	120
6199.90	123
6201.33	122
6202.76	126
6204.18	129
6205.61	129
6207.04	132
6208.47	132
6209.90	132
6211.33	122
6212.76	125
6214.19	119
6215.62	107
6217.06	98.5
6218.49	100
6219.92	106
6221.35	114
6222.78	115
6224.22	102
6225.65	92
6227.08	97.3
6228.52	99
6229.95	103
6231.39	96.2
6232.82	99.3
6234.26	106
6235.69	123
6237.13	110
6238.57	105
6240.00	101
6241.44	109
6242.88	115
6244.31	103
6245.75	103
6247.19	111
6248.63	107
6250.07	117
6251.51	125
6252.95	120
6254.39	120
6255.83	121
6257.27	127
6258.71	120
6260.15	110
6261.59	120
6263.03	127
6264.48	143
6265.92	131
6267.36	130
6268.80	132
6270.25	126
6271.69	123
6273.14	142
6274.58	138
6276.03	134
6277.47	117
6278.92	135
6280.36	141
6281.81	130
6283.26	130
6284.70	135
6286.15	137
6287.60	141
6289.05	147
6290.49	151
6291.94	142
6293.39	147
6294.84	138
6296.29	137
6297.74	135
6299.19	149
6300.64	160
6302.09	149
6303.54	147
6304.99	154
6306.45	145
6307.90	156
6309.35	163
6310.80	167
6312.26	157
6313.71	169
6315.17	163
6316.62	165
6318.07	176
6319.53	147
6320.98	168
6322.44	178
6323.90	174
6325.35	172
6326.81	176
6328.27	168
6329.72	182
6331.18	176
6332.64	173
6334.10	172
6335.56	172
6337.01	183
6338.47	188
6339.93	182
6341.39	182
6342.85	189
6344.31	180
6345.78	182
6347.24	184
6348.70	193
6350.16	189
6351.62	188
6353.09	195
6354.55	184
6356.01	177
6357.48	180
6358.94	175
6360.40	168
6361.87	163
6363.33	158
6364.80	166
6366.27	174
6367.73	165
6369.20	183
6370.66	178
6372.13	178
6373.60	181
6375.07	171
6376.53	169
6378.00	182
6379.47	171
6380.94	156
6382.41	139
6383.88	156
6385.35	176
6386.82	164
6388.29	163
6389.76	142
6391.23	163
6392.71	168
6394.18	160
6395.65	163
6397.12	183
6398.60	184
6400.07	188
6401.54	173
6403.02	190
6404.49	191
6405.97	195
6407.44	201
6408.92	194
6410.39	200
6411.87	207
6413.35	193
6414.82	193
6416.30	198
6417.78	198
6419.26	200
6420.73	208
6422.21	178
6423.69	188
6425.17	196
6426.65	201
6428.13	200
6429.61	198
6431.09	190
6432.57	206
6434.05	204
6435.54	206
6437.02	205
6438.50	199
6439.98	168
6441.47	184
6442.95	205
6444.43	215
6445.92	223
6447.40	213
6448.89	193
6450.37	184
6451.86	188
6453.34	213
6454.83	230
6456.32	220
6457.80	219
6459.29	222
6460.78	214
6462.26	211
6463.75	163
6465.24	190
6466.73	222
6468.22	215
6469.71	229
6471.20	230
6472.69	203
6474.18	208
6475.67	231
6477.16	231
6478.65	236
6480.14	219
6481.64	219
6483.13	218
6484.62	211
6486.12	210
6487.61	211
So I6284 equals 0.345 mag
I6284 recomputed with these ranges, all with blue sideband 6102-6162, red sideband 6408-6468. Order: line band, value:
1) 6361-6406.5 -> 0.15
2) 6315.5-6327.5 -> 0.12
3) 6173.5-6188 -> 0.31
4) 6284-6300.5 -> 0.29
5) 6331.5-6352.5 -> 0.05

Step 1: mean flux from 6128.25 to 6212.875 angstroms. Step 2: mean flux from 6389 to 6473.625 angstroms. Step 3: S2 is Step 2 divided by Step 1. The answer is 1.39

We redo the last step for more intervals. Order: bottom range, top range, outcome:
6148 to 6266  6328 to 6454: 1.51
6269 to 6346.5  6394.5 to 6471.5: 1.28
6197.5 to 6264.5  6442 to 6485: 1.86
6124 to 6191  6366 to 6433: 1.22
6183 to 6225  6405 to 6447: 1.66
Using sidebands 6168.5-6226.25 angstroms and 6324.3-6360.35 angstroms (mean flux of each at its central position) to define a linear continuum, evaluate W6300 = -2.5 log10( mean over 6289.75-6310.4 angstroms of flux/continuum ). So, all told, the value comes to 0.10 mag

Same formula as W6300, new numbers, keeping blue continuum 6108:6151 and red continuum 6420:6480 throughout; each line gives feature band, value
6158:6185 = 0.39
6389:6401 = 0.19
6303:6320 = 0.20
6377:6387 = 0.21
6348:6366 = 0.11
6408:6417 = 0.03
